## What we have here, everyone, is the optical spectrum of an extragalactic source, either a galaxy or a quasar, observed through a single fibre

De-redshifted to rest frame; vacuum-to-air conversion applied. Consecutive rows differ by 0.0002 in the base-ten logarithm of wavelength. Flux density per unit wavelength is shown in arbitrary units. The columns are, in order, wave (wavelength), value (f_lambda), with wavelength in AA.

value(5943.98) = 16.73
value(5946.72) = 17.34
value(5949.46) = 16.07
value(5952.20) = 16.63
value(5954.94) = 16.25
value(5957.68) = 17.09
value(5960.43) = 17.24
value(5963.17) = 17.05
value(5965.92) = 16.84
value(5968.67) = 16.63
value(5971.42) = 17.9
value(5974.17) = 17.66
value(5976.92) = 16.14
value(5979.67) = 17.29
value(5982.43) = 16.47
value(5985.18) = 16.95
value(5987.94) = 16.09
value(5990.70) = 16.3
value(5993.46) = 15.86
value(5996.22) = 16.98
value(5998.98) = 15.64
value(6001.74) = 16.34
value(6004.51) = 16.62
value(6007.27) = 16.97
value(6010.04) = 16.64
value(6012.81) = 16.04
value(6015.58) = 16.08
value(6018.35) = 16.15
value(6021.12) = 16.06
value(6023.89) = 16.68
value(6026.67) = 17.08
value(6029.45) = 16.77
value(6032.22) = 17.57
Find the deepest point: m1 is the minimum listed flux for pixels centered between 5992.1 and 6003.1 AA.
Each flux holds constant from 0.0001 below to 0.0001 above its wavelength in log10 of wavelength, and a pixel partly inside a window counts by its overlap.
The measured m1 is 15.64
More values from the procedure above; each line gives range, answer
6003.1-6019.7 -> 16.04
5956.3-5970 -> 16.63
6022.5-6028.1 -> 16.68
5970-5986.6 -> 16.14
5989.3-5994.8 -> 15.86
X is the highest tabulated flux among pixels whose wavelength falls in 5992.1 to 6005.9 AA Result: 16.98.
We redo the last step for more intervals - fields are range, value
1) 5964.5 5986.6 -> 17.9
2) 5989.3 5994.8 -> 16.3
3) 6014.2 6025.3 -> 16.68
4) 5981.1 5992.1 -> 16.95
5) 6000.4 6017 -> 16.97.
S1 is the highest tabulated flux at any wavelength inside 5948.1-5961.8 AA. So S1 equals 17.24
